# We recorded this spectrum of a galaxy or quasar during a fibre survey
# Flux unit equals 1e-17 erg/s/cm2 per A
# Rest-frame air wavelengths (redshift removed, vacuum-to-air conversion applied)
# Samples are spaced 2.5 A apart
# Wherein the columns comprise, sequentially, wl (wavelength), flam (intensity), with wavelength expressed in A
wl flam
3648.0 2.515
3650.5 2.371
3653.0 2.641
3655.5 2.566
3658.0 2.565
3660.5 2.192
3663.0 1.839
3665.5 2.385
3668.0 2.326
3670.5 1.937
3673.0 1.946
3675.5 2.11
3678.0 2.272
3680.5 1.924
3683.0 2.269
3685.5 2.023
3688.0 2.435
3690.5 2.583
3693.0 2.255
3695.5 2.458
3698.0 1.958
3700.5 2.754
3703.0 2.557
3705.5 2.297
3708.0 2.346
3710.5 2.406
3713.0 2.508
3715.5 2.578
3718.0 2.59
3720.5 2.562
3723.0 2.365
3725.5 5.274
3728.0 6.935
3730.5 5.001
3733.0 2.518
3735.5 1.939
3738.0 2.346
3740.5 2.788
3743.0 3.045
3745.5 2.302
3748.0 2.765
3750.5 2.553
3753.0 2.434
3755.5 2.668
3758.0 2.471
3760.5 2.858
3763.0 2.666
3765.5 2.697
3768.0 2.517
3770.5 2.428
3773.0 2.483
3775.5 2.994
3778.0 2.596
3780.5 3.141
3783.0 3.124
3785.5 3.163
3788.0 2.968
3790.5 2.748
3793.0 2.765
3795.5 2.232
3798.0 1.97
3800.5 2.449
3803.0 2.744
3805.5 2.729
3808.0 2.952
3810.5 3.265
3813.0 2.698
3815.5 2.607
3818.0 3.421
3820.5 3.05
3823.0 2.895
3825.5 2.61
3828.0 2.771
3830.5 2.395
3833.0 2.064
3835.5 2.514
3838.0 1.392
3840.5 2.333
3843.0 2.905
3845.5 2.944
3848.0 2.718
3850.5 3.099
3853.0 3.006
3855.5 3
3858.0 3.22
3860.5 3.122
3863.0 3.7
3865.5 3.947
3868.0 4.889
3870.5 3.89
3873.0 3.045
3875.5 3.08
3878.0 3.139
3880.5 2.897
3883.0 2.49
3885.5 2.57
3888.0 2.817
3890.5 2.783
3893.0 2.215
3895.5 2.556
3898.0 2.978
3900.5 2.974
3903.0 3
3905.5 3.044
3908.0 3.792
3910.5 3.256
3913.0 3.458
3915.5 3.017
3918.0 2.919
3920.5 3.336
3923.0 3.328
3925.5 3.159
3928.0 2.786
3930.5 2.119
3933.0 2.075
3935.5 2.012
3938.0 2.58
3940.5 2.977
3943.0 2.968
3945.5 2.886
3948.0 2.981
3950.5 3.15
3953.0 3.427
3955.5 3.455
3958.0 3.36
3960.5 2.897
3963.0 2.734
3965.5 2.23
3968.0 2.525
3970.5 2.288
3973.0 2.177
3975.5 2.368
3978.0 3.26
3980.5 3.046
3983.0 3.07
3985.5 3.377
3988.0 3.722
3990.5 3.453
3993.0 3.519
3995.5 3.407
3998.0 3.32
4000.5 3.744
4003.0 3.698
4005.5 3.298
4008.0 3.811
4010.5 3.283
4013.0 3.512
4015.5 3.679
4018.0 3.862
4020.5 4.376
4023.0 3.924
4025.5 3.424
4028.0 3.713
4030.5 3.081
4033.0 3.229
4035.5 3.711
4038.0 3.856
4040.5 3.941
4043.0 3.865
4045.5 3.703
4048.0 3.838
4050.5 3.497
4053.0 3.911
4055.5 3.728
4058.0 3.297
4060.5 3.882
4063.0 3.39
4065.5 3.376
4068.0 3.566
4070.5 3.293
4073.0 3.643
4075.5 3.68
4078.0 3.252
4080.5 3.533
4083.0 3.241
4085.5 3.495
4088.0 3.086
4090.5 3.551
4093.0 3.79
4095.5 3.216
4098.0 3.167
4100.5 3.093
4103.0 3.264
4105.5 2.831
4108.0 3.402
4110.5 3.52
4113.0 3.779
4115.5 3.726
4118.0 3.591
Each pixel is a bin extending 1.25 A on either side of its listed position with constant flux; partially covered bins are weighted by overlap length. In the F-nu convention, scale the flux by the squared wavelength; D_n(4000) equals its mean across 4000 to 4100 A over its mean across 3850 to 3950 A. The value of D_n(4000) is 1.27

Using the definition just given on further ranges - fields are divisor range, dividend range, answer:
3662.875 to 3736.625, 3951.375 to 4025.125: 1.43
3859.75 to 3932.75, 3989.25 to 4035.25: 1.22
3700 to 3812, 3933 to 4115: 1.35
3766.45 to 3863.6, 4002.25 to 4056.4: 1.49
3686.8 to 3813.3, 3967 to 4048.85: 1.41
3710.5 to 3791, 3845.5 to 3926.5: 1.15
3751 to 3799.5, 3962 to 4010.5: 1.30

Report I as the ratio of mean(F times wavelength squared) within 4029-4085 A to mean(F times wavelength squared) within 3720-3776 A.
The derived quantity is 1.4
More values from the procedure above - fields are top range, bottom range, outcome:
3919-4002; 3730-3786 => 1.21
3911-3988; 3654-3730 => 1.27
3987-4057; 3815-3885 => 1.34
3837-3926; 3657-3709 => 1.51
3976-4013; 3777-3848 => 1.39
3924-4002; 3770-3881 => 1.09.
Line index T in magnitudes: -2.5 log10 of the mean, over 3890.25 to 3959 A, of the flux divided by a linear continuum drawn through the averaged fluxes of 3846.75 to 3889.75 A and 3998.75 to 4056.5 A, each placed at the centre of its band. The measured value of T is 0.146 mag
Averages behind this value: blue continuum 3.21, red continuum 3.68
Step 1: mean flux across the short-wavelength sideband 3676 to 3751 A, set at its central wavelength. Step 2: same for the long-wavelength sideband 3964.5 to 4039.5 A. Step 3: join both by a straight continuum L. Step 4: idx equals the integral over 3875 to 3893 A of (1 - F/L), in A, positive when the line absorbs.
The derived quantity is 1.9 A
